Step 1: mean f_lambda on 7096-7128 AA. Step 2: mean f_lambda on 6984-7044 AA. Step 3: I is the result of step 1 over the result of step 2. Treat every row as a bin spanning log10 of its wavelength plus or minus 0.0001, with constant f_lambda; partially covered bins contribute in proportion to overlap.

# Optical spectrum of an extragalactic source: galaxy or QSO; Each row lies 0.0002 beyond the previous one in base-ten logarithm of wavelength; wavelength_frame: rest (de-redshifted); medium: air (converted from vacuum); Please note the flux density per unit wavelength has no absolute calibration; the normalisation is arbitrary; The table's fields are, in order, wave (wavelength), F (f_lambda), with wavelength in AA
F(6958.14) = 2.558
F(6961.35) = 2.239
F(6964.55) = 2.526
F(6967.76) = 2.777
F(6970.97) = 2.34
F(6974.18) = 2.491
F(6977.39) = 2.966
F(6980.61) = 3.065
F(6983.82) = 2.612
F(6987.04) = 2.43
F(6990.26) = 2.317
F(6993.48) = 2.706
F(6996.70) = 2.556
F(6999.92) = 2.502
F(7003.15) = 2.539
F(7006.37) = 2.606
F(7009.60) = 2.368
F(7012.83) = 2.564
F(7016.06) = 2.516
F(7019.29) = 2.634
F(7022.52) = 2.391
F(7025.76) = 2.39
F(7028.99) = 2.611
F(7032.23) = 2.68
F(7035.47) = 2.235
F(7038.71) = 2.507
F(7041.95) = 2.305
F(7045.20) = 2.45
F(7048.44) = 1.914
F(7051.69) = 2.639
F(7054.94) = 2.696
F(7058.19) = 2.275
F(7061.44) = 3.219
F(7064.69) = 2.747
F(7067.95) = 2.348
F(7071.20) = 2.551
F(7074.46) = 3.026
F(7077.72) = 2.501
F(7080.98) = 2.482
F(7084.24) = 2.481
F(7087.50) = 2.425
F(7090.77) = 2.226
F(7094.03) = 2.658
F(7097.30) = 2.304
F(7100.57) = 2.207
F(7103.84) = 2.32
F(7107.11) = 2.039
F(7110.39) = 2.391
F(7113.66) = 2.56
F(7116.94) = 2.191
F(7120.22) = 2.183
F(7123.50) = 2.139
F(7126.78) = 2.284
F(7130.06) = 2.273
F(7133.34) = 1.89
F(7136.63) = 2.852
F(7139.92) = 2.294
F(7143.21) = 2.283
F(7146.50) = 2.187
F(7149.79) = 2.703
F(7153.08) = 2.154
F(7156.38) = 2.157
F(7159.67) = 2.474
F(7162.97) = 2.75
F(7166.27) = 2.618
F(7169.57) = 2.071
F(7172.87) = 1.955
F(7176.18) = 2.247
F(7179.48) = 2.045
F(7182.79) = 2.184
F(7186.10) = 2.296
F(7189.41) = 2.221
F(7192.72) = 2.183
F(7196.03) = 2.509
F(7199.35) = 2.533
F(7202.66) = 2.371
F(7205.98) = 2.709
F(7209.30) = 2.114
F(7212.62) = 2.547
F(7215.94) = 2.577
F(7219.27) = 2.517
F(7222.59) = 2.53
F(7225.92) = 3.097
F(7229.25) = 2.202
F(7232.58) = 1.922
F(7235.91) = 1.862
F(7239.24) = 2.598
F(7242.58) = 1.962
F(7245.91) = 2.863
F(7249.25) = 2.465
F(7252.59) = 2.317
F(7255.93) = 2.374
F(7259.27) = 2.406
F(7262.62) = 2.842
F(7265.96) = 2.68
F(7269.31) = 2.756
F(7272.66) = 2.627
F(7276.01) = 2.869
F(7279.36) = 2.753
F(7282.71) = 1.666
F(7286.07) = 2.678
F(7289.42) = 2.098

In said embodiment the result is 0.91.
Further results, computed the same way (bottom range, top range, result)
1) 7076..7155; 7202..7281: 1.07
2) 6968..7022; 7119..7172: 0.90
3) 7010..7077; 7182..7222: 0.95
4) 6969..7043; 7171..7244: 0.92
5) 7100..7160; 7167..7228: 1.04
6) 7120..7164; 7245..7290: 1.09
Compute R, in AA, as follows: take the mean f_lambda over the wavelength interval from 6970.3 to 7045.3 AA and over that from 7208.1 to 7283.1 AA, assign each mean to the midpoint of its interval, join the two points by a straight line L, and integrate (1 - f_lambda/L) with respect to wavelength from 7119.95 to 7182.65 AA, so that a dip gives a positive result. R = 5.2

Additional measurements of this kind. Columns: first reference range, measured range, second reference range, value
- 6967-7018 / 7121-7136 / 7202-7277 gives 1.97 AA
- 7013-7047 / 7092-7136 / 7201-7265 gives 3.24 AA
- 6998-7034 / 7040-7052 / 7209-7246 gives 1.00 AA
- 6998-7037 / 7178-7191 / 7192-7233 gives 1.50 AA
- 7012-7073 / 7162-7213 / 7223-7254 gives 1.78 AA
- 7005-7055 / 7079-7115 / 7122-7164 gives 0.24 AA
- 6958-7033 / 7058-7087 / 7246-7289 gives -0.96 AA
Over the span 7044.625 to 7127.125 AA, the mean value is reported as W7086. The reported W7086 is 2.43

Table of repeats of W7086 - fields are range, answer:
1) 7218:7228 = 2.7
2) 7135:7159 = 2.38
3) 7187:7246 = 2.39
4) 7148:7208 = 2.34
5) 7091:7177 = 2.31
